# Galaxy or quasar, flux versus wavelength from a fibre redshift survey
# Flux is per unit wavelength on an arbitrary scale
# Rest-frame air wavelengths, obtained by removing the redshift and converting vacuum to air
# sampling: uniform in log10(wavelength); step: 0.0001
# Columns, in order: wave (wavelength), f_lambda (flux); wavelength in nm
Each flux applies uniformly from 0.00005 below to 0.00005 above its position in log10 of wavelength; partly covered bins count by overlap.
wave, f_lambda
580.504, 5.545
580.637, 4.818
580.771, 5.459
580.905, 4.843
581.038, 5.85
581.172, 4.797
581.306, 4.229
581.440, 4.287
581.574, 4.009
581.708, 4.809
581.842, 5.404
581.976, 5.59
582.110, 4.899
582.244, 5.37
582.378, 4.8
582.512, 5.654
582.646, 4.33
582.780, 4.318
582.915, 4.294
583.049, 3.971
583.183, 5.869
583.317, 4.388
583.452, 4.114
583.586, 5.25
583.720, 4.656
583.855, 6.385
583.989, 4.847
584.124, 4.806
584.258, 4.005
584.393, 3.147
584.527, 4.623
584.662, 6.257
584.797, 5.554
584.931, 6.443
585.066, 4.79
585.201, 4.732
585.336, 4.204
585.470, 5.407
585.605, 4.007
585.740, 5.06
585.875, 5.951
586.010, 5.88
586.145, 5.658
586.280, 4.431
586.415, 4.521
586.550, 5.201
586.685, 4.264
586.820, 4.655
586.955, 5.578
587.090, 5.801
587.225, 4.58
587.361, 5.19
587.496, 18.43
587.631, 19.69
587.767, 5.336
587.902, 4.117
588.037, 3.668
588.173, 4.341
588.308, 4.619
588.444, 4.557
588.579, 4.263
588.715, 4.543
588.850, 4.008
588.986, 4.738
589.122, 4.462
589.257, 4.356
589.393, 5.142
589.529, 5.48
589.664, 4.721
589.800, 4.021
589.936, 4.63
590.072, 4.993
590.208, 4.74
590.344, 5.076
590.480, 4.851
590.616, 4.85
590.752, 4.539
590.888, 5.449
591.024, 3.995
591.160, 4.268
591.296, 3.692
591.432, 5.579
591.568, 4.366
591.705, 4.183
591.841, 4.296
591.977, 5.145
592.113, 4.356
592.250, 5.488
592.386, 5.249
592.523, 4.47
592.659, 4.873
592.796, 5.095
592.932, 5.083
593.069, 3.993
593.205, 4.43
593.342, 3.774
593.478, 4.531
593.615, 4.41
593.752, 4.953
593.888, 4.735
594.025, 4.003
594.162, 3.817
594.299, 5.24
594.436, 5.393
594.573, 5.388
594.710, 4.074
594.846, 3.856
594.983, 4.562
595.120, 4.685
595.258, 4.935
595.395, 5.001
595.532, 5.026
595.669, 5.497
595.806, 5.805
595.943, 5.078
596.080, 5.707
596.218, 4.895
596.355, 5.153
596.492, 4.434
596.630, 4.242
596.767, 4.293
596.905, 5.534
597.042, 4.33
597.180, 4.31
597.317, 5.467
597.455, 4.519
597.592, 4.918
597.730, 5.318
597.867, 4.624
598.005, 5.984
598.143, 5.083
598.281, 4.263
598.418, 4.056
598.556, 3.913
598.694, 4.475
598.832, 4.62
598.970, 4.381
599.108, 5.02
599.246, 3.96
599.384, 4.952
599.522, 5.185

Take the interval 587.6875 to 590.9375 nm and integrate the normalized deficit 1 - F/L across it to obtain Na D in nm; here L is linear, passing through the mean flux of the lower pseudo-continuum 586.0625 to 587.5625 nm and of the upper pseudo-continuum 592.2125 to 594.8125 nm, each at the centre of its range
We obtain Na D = 0.53 nm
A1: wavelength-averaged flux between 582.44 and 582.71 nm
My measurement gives 5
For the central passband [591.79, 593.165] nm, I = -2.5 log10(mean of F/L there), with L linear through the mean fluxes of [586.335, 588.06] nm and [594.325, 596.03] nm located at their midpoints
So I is 0.18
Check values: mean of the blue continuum 7.07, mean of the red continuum 4.96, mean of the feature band 4.8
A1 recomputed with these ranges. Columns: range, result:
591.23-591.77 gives 4.46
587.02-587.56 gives 8.42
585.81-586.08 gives 5.91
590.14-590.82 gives 4.81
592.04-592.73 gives 4.89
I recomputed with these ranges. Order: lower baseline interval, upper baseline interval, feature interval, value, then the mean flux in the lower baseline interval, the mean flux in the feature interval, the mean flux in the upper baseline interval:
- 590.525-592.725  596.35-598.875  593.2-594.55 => 0.030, 4.68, 4.56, 4.7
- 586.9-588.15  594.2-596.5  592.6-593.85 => 0.255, 7.93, 4.57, 4.98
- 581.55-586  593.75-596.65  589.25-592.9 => 0.029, 4.93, 4.75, 4.85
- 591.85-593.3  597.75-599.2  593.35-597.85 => -0.020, 4.78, 4.8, 4.65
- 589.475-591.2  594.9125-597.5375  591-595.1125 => 0.055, 4.74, 4.59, 4.92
